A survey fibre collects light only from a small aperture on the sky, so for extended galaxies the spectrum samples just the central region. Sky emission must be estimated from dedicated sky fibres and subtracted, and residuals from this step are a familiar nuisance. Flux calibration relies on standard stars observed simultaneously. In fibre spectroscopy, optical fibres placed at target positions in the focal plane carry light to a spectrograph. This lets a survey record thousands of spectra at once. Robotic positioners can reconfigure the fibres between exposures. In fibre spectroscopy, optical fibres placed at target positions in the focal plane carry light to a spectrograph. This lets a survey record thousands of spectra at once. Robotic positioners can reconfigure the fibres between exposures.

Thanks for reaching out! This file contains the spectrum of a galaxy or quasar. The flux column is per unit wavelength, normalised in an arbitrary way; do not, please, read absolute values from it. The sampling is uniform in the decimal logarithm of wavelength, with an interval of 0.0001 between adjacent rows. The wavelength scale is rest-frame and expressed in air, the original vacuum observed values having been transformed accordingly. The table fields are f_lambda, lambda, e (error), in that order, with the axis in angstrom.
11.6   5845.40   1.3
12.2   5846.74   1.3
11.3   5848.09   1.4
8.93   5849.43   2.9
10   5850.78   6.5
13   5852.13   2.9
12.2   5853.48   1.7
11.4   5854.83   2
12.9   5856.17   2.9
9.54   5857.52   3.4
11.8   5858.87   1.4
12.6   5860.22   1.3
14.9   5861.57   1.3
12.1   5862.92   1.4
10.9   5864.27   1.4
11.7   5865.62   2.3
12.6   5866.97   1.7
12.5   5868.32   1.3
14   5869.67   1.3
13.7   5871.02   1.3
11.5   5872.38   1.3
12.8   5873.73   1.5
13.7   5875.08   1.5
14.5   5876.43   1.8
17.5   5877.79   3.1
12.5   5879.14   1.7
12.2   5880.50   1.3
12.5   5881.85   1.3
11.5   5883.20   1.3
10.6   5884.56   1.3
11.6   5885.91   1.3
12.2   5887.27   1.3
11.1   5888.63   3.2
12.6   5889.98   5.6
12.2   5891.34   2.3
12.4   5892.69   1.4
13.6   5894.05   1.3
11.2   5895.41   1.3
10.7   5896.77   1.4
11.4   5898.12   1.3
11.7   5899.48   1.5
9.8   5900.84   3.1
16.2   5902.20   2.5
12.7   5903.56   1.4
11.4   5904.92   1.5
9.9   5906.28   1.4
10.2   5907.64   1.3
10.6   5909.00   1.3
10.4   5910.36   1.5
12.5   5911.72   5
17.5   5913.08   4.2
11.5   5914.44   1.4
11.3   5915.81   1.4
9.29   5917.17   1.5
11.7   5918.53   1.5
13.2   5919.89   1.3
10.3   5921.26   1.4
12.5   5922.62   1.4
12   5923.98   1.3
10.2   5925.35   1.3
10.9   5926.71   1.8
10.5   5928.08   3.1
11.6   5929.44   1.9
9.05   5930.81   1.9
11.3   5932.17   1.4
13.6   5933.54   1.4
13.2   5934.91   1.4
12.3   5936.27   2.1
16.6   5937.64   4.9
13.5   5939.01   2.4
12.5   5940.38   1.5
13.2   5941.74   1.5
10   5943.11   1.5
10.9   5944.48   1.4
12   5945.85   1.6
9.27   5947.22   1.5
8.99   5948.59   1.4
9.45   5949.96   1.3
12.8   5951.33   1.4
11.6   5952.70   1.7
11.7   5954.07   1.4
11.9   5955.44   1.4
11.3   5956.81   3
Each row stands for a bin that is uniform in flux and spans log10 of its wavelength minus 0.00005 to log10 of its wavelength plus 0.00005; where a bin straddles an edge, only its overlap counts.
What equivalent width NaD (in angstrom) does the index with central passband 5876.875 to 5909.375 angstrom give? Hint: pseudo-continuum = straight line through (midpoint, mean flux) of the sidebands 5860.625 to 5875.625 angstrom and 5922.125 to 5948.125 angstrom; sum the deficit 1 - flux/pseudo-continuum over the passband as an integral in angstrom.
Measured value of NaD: 0.96 angstrom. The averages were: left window 12.8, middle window 12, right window 11.8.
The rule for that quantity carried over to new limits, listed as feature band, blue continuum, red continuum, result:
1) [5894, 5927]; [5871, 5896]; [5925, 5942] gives 1.9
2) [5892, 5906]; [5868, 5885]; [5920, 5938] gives 0.5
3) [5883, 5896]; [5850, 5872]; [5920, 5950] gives 0.1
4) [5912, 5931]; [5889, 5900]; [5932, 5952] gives 0.6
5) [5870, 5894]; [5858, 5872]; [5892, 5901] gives -1.2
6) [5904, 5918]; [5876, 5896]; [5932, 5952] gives 0.9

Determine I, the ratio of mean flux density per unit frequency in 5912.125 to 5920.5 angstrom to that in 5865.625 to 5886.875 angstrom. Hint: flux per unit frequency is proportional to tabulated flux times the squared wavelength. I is 0.98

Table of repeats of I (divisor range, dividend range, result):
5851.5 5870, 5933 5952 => 1.01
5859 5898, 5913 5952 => 0.95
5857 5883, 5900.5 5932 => 0.92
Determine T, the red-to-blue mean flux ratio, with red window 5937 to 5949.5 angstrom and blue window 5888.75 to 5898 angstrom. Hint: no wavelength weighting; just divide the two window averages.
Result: 0.98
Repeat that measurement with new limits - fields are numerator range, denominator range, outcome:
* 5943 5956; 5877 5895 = 0.87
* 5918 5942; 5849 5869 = 1.02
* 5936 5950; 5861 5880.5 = 0.90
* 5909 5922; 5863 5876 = 0.94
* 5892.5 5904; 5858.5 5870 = 0.97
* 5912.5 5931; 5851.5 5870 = 0.94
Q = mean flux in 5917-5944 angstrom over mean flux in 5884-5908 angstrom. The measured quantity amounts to 1.0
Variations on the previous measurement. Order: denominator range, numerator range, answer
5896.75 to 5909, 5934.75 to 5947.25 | 1.08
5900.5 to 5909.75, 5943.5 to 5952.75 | 0.92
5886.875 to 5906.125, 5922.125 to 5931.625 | 0.91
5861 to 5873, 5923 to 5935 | 0.89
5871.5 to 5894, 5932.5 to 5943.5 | 1.04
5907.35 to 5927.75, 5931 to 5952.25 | 1.02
